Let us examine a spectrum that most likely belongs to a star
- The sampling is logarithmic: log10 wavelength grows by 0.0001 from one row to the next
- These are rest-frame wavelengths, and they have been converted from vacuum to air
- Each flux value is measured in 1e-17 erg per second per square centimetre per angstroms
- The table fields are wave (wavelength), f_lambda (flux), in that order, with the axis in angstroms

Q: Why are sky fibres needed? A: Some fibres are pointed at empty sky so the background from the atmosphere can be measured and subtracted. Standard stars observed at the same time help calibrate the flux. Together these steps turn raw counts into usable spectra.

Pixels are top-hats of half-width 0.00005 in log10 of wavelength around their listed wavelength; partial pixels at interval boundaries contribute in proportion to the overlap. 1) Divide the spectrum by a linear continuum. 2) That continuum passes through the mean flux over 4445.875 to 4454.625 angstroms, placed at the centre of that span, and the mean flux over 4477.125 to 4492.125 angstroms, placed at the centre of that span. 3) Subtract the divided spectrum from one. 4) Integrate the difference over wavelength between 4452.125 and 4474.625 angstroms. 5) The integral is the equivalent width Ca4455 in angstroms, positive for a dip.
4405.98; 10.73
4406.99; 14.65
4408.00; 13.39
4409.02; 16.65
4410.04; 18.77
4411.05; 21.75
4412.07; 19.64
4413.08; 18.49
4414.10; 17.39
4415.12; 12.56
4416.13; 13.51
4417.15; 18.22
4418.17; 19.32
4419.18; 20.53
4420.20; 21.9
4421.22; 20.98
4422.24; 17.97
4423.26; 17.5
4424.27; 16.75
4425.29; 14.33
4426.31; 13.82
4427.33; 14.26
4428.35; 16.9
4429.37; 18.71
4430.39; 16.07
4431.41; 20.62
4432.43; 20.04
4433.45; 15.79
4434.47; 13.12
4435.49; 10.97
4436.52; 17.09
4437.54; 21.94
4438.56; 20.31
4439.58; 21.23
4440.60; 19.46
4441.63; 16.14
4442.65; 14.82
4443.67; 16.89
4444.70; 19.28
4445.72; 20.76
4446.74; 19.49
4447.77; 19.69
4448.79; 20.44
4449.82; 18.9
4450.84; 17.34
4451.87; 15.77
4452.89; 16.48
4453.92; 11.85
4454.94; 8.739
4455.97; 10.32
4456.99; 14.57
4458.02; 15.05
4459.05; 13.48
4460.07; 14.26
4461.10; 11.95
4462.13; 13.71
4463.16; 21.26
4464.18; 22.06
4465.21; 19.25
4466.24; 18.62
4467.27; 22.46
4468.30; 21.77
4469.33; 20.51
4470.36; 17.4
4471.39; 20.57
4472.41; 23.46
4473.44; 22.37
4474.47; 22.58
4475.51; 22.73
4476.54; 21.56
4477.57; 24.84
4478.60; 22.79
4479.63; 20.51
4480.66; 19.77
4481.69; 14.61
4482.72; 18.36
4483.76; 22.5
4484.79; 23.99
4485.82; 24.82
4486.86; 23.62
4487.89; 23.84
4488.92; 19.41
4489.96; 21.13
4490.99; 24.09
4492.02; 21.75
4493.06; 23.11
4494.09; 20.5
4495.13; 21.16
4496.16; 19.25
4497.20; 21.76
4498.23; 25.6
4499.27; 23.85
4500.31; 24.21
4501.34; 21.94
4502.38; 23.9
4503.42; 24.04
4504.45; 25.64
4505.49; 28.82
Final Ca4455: 2.2 angstroms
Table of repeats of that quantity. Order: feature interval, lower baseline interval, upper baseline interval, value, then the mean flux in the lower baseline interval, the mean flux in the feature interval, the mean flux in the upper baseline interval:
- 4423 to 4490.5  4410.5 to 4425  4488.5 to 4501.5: 6.2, 18.3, 18.4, 22.2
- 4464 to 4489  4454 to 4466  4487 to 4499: -4.1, 14.9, 21.4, 22.1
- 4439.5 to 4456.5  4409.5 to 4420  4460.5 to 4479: 2.4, 18.1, 16.8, 20.5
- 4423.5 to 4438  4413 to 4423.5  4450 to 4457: 0.0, 18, 16.5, 13.8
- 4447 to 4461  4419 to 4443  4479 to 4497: 2.9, 17.5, 15.1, 21.3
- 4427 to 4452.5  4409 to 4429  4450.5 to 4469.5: -1.5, 17.6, 17.9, 16.2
